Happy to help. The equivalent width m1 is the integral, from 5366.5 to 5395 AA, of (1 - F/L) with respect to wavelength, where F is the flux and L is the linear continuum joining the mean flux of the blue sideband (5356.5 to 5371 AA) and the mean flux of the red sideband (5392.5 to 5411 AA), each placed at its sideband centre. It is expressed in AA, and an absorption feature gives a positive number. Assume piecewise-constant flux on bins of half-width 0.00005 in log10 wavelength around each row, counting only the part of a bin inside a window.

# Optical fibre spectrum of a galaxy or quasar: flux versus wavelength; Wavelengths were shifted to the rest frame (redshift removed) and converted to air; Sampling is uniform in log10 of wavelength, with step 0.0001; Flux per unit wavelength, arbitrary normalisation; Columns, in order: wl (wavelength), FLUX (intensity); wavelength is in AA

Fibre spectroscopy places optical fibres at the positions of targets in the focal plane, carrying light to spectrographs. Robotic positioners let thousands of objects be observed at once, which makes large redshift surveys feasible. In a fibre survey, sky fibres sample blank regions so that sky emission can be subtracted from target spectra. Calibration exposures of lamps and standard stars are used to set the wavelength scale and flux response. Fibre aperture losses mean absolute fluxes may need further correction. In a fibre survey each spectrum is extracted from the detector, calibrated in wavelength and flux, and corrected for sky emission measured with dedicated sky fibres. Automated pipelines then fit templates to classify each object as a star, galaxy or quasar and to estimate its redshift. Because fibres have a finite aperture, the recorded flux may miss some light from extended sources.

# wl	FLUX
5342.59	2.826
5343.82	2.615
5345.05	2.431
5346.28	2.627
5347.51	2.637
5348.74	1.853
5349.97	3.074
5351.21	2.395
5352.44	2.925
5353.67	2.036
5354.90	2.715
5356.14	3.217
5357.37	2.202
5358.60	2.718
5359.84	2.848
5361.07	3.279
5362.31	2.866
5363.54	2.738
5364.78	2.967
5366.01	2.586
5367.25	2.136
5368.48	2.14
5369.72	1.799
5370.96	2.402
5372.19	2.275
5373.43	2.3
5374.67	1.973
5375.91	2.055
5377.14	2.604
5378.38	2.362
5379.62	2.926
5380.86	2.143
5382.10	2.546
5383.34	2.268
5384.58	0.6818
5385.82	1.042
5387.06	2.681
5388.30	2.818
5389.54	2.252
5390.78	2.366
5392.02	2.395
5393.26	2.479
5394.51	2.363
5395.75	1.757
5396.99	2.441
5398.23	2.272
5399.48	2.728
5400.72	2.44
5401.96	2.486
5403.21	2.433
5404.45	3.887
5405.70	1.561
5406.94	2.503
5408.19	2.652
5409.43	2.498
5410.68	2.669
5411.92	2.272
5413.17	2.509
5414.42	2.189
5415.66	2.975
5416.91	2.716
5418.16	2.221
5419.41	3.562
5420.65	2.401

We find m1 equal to 3.49 AA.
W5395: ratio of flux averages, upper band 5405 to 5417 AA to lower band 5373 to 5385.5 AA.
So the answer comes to 1.14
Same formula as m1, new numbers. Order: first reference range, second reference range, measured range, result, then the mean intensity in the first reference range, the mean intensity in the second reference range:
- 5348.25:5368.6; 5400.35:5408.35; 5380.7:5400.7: 2.9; 2.65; 2.56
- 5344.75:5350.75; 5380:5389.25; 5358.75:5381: -2.3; 2.52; 2.06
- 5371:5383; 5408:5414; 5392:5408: 0.0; 2.35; 2.5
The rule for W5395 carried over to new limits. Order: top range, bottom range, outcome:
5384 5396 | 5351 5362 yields 0.77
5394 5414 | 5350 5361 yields 0.92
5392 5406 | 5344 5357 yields 0.95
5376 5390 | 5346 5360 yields 0.85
